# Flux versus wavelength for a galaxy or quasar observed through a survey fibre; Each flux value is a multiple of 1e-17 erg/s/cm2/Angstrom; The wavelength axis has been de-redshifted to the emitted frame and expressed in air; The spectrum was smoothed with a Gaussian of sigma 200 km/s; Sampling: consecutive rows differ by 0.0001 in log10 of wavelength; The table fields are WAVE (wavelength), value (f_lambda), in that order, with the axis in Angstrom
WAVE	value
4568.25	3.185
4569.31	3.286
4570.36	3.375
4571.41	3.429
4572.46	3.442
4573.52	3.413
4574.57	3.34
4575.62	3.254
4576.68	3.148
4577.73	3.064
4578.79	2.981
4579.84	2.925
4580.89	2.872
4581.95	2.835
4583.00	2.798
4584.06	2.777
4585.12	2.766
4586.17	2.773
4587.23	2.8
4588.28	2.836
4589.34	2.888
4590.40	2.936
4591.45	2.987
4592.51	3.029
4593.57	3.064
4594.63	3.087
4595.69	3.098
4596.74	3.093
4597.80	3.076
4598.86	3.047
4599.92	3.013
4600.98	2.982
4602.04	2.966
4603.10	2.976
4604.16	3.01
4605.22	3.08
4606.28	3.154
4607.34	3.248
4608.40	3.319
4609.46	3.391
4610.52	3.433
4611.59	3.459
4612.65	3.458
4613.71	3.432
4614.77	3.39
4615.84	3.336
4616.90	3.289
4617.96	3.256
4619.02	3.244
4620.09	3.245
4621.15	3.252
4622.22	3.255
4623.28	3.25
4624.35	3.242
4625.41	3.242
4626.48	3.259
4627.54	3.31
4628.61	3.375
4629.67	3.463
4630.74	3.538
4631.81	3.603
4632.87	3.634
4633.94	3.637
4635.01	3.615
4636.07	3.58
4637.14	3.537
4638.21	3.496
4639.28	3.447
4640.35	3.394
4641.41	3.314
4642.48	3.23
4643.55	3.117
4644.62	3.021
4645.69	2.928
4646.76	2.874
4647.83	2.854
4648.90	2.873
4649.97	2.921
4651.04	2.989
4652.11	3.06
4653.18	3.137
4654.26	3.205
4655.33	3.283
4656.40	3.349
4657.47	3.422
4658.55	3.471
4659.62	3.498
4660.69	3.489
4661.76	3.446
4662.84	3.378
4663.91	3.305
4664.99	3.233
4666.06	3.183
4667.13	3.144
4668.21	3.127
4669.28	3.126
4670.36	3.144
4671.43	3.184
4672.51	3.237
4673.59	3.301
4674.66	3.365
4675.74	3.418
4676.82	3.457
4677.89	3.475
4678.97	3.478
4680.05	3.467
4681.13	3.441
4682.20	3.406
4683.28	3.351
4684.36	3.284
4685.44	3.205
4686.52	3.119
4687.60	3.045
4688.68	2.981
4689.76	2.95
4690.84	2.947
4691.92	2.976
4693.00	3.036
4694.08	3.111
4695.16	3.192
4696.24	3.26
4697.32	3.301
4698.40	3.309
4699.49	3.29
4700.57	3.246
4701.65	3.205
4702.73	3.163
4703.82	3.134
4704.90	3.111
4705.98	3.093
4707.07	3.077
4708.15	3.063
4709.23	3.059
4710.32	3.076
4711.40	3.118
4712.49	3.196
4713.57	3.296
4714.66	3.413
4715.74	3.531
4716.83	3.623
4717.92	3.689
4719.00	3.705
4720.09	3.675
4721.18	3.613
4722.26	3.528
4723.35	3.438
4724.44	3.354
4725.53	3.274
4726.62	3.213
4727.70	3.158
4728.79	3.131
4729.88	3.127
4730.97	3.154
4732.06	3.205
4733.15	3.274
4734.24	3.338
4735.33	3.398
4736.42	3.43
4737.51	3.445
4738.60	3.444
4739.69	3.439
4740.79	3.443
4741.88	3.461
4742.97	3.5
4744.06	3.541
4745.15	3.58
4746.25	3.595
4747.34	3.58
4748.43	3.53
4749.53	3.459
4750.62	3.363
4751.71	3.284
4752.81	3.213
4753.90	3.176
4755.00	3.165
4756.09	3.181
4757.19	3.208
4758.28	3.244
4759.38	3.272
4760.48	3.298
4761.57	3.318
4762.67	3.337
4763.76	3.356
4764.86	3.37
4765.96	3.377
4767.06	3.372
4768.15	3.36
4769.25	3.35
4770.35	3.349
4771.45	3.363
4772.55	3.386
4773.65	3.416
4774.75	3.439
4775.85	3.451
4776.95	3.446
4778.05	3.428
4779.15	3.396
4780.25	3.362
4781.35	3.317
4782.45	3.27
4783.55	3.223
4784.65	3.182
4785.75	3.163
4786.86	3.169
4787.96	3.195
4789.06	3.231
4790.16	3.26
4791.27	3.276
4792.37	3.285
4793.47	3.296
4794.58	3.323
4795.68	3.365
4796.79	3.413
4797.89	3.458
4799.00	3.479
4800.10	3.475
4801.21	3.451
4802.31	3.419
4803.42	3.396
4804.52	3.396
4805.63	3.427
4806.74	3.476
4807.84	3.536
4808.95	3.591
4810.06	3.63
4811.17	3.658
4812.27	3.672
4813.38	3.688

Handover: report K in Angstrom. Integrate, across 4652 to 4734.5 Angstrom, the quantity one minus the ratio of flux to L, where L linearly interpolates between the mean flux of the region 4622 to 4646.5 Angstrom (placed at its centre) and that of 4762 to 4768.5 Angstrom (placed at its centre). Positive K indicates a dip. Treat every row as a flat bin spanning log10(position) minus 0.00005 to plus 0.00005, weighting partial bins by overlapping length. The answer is 2.3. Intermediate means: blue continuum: 3.37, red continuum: 3.36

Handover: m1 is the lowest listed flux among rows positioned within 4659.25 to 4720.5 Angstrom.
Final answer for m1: 2.947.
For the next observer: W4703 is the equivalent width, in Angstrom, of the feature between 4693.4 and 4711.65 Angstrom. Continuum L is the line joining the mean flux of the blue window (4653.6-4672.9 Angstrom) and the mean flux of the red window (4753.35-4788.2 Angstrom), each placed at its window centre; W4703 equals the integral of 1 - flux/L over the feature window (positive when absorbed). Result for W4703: 0.7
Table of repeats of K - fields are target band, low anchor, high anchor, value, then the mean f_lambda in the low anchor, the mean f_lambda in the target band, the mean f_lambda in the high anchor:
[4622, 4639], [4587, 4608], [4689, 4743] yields -1.9 Angstrom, 3.02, 3.44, 3.28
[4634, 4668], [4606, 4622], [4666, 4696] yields 0.1 Angstrom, 3.33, 3.26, 3.22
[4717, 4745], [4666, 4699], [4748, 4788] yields -1.1 Angstrom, 3.23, 3.4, 3.32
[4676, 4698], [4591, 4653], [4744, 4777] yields 0.4 Angstrom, 3.23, 3.23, 3.36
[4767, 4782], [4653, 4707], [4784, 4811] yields -0.2 Angstrom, 3.25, 3.39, 3.37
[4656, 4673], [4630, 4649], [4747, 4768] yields 0.2 Angstrom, 3.33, 3.3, 3.32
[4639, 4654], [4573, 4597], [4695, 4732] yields 0.3 Angstrom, 2.99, 3.08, 3.29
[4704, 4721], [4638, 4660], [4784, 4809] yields -0.3 Angstrom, 3.18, 3.32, 3.35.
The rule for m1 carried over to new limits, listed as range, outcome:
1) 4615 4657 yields 2.854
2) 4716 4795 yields 3.127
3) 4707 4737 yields 3.059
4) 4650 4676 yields 2.989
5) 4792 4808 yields 3.285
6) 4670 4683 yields 3.144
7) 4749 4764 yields 3.165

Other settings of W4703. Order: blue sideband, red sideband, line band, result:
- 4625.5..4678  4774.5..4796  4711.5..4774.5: -1.5 Angstrom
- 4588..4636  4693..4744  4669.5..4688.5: -0.1 Angstrom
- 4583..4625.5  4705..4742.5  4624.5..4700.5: -1.0 Angstrom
